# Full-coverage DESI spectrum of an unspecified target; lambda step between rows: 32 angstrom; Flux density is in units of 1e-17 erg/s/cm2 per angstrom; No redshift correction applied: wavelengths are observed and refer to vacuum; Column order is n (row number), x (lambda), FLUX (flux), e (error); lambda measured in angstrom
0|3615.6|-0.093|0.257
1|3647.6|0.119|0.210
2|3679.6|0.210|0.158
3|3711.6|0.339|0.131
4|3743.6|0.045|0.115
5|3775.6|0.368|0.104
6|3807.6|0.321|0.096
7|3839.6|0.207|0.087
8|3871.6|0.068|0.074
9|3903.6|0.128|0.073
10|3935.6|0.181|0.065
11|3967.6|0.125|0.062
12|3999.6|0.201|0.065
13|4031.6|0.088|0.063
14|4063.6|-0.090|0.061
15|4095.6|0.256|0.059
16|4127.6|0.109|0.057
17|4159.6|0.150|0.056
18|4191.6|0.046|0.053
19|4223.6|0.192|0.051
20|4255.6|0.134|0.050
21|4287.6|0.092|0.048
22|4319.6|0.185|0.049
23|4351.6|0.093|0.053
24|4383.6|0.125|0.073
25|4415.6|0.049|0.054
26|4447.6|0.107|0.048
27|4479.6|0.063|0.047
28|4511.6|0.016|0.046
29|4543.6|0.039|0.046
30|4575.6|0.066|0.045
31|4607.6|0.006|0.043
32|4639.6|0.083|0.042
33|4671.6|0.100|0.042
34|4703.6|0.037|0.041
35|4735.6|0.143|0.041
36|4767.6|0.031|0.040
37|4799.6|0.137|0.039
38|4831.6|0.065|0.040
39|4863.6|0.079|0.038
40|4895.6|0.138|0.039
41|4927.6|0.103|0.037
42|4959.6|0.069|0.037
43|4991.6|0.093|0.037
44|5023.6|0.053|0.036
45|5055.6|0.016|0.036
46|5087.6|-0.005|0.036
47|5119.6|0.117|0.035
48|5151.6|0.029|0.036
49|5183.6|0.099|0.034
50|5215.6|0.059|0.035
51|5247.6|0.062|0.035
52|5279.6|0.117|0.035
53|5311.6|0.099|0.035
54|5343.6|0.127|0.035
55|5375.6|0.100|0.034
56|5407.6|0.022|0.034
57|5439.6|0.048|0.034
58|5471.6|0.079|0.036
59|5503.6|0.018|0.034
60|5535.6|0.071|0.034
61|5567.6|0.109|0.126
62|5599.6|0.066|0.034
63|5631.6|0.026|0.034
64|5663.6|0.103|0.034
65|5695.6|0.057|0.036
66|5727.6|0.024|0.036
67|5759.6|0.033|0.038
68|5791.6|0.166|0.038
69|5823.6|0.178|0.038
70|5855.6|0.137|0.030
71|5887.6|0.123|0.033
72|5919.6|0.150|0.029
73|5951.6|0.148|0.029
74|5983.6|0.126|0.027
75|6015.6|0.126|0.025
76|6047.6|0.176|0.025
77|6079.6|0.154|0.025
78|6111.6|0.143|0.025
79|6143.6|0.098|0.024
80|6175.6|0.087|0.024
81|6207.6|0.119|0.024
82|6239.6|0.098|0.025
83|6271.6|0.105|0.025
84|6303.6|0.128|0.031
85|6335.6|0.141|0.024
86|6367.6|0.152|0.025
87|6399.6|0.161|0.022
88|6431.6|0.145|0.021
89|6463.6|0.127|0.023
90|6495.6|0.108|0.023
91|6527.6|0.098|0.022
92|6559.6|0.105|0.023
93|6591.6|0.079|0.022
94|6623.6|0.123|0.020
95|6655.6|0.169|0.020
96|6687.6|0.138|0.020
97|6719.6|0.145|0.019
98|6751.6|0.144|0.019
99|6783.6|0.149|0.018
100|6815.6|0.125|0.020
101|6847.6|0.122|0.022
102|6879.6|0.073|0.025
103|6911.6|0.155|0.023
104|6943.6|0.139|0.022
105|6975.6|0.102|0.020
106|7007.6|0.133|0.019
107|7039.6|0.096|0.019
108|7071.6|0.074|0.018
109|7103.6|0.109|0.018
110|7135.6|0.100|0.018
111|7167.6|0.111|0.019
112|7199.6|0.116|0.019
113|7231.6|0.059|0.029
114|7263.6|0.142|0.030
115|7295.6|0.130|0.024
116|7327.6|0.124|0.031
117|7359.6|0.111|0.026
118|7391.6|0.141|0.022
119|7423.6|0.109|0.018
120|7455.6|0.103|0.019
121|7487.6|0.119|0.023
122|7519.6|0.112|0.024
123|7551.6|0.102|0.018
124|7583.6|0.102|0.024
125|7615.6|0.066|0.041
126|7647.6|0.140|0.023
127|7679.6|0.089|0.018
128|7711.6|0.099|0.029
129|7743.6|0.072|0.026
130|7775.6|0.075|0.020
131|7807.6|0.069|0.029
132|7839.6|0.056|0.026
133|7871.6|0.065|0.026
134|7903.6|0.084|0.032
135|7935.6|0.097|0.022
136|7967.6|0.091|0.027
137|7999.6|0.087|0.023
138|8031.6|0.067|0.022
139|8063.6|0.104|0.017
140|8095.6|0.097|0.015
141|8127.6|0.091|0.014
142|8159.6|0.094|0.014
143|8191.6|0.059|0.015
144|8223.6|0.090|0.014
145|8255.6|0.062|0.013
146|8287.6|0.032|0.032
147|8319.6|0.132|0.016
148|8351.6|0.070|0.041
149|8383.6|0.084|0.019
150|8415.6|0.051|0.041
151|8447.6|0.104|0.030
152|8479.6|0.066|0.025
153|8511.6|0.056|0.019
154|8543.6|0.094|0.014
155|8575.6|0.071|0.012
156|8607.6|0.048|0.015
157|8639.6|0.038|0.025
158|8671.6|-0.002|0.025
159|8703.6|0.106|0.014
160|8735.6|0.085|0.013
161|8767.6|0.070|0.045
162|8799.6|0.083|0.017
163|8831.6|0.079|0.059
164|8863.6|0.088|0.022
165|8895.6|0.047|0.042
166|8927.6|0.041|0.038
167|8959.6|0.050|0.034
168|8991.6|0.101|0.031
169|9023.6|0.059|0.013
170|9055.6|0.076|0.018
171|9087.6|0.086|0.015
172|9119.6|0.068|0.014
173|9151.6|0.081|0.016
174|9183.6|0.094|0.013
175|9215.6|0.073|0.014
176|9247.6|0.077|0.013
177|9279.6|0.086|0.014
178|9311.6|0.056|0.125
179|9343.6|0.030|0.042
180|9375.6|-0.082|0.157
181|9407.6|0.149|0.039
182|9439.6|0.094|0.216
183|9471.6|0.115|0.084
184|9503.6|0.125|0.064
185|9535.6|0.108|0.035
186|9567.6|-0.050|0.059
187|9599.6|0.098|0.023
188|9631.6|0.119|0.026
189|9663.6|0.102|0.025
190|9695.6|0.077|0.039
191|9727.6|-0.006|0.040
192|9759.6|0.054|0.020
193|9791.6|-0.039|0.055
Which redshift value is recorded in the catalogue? 1.54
